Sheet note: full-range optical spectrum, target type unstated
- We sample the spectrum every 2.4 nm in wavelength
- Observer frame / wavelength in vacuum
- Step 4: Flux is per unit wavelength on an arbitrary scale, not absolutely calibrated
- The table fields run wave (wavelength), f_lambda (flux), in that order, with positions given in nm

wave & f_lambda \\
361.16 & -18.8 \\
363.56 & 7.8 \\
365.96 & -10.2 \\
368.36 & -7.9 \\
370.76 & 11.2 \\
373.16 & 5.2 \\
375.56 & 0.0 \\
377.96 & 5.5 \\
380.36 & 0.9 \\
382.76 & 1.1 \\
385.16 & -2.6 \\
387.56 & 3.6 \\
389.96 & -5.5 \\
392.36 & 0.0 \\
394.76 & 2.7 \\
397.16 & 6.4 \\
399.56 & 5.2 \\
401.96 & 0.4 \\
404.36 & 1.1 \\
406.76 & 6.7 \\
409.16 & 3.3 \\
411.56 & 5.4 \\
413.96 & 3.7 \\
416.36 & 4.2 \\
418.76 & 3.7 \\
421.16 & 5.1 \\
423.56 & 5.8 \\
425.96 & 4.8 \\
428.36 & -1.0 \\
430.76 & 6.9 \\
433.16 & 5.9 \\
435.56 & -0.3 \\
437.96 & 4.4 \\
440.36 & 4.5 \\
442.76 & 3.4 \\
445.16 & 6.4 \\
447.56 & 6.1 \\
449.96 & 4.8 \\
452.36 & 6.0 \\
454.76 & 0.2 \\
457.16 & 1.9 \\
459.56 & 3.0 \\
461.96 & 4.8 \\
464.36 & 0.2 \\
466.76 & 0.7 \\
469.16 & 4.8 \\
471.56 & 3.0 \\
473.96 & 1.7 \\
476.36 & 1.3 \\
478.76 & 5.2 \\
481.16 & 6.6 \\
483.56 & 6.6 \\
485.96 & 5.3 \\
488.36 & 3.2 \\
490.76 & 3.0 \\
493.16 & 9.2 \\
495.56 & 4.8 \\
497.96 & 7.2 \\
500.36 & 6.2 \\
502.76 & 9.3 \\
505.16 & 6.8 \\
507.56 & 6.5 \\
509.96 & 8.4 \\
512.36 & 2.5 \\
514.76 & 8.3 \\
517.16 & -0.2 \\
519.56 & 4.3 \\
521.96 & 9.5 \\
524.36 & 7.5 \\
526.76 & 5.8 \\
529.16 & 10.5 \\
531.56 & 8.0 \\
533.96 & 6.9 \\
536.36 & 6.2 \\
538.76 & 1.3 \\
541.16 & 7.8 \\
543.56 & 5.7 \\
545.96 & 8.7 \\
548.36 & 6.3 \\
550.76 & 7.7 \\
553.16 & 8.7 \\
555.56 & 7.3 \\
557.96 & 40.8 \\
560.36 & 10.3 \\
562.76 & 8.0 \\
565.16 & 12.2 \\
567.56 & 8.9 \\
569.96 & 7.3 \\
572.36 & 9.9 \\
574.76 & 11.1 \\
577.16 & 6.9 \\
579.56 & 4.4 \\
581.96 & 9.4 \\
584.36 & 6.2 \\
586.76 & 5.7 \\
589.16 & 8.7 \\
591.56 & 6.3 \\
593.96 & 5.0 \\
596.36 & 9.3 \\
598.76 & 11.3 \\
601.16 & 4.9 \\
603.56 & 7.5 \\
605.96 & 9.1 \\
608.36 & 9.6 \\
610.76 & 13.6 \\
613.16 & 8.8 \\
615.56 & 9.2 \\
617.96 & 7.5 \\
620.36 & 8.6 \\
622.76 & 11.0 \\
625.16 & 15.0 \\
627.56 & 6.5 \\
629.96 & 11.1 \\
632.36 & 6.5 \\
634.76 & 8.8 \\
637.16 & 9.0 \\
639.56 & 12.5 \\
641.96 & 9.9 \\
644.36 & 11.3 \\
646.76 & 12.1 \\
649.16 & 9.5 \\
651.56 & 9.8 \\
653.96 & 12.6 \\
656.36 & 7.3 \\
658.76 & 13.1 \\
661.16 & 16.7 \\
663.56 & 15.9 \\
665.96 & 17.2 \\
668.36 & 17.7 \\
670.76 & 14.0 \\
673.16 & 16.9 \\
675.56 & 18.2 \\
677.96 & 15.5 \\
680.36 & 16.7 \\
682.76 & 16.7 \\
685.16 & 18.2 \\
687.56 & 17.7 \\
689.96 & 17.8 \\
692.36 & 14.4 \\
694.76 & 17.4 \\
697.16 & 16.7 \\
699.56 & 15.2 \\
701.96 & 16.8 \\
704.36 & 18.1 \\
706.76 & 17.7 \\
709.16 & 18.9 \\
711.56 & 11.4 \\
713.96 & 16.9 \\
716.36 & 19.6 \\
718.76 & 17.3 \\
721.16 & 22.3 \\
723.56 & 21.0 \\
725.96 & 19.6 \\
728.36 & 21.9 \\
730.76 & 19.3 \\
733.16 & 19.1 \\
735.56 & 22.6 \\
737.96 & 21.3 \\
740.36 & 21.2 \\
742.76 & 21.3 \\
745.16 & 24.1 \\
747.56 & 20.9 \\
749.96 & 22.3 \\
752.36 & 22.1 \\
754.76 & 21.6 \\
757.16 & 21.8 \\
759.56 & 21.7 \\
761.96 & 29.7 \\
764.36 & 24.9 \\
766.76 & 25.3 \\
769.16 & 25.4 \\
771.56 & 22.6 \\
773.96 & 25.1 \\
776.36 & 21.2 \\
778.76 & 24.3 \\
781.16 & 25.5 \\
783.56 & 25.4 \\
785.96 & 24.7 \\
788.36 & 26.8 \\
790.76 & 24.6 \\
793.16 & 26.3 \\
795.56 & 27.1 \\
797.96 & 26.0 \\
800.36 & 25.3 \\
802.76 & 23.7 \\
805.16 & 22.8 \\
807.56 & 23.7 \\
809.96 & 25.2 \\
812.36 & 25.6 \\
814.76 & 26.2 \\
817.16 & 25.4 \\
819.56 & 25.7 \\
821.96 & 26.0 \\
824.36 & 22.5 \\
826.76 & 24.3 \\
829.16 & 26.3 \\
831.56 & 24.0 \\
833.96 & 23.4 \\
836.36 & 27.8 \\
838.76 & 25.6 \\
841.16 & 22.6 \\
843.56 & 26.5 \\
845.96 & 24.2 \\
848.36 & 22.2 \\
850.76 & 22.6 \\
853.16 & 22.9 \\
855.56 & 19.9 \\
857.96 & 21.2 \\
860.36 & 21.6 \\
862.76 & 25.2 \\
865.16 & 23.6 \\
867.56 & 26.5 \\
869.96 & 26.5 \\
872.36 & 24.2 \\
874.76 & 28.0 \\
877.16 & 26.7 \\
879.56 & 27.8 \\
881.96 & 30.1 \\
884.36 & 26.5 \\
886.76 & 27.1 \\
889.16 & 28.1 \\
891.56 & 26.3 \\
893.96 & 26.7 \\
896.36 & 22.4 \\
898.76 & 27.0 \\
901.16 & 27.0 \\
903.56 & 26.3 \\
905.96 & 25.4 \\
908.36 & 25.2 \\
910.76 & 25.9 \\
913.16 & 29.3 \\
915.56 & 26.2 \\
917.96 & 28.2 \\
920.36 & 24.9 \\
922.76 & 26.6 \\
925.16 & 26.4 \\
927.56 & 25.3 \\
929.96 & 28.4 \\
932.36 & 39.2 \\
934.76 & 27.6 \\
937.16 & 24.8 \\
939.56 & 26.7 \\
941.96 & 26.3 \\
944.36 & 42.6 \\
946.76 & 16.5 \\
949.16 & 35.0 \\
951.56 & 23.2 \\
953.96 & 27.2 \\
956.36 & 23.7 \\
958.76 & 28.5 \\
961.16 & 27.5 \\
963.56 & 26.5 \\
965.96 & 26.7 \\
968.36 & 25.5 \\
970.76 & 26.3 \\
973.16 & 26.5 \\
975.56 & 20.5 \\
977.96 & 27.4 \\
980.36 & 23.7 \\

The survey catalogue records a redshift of 0.65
